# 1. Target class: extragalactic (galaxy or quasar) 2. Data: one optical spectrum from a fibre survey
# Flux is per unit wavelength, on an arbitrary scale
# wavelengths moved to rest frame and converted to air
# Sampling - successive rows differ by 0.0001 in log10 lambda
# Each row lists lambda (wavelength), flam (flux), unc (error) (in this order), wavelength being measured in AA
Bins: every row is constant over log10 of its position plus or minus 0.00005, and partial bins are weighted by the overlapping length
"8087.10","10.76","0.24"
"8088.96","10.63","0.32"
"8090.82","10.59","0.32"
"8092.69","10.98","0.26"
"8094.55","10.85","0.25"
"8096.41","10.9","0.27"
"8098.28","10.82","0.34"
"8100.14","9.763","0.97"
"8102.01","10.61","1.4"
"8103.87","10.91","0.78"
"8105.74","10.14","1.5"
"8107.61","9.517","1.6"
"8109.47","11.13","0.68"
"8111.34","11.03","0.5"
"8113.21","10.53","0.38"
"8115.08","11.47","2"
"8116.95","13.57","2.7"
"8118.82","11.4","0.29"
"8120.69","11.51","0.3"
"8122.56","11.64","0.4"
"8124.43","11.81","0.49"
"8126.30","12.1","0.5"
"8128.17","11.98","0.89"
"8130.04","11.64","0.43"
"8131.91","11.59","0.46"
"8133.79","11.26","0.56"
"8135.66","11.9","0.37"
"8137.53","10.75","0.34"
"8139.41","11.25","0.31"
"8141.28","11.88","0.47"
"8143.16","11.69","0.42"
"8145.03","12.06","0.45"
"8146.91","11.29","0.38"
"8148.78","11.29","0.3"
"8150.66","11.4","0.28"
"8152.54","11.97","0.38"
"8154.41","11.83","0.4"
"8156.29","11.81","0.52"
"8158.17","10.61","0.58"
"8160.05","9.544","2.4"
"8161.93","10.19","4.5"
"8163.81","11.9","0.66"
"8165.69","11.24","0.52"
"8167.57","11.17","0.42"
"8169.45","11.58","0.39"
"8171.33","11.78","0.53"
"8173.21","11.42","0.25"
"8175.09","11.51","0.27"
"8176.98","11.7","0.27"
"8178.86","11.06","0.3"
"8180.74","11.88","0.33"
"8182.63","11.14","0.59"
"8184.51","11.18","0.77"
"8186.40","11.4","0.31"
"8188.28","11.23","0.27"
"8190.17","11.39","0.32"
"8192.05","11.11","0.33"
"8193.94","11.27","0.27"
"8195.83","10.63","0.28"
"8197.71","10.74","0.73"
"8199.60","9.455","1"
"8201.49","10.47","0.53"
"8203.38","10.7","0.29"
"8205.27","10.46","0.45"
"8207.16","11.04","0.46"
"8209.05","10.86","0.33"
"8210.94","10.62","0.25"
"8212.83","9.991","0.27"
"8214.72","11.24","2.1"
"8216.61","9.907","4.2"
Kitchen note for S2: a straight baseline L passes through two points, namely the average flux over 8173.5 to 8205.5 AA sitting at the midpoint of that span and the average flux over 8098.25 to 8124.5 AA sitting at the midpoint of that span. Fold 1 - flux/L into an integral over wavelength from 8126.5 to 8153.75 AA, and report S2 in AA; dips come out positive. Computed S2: -1.3 AA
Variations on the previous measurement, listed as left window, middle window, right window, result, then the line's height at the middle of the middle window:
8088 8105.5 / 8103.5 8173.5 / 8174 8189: -2.2 AA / 11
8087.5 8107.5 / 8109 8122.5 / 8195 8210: -1.2 AA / 10.6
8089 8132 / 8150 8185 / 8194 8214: -1.8 AA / 10.8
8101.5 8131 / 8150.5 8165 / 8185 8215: -0.1 AA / 11.1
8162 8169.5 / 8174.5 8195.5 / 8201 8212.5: -0.6 AA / 11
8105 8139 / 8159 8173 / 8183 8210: 0.0 AA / 11.1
